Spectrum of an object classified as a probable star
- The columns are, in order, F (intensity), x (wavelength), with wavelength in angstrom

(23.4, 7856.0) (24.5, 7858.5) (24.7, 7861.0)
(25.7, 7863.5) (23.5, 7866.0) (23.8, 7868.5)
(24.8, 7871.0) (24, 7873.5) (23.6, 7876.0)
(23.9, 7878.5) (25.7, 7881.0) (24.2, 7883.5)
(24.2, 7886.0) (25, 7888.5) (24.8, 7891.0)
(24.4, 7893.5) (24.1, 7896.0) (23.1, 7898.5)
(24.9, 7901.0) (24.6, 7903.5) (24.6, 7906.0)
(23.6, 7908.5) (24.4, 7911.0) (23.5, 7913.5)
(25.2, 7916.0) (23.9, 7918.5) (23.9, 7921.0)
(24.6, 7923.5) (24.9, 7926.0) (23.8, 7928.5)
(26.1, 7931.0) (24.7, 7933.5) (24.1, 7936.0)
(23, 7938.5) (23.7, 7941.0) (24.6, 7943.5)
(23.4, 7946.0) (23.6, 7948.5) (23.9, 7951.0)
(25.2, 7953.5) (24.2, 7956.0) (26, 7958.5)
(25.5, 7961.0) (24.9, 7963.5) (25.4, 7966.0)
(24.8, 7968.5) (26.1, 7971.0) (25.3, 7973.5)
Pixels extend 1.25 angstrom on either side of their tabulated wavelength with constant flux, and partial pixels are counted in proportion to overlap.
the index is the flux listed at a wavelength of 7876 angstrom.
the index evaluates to 23.6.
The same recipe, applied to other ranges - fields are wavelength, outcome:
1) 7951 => 23.9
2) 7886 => 24.2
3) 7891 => 24.8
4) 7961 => 25.5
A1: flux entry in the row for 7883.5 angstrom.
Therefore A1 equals 24.2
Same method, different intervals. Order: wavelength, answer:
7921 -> 23.9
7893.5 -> 24.4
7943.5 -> 24.6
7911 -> 24.4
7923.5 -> 24.6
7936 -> 24.1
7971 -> 26.1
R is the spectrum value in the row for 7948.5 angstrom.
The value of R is 23.6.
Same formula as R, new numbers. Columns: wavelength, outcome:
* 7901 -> 24.9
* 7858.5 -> 24.5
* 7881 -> 25.7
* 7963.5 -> 24.9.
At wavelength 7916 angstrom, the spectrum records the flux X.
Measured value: 25.2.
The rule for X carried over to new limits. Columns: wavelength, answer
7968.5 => 24.8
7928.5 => 23.8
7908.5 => 23.6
